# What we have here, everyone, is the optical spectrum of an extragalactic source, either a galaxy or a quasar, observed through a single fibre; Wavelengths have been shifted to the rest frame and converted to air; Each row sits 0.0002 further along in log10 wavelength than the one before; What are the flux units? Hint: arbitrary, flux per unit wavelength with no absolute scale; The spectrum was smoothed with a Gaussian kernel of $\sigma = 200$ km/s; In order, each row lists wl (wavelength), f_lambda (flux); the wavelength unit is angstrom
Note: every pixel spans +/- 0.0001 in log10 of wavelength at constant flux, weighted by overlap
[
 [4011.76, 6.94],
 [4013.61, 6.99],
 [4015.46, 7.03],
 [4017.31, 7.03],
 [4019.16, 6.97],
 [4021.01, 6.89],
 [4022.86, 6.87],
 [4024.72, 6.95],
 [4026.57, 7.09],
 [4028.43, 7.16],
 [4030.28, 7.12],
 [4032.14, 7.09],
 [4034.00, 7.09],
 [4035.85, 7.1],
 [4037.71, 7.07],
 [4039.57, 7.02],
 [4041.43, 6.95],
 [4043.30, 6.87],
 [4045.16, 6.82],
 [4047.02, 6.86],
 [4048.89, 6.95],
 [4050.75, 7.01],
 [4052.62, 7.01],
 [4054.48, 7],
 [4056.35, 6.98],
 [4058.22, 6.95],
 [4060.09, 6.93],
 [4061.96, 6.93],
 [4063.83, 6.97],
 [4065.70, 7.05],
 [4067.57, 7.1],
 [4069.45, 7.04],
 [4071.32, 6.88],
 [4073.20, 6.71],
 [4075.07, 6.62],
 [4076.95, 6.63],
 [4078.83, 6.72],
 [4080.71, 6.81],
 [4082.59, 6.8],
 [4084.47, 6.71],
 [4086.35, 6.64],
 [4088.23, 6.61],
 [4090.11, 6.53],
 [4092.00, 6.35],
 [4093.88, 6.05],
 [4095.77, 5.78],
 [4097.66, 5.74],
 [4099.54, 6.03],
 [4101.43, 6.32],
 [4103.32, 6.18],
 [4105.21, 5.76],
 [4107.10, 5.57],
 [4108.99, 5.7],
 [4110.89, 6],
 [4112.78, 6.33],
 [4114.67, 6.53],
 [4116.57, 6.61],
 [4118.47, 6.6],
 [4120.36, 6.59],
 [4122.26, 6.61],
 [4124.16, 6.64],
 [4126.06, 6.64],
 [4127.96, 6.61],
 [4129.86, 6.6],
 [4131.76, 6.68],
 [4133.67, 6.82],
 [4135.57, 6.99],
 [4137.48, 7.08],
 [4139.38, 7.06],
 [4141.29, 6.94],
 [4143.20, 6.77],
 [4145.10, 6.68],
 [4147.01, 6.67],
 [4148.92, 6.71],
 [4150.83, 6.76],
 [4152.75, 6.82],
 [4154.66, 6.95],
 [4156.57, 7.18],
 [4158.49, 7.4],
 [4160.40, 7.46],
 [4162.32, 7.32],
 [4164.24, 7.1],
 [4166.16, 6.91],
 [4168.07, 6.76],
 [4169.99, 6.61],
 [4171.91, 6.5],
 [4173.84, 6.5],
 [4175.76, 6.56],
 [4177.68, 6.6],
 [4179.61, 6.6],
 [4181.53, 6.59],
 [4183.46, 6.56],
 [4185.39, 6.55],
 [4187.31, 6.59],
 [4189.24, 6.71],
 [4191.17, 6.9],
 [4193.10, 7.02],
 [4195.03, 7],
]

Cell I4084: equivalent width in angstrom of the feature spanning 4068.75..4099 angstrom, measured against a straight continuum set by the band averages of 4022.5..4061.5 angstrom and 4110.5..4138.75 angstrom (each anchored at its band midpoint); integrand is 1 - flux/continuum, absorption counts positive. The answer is 1.3 angstrom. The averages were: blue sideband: 6.99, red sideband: 6.64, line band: 6.53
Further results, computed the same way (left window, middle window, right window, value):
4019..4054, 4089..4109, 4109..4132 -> 1.8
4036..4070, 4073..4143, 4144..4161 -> 4.9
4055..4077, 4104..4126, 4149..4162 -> 2.3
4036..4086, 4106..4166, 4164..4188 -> 0.0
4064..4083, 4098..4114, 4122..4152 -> 1.9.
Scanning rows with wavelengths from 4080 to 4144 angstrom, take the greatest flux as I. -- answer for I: 7.08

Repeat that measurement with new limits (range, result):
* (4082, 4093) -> 6.8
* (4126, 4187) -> 7.46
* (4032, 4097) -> 7.1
